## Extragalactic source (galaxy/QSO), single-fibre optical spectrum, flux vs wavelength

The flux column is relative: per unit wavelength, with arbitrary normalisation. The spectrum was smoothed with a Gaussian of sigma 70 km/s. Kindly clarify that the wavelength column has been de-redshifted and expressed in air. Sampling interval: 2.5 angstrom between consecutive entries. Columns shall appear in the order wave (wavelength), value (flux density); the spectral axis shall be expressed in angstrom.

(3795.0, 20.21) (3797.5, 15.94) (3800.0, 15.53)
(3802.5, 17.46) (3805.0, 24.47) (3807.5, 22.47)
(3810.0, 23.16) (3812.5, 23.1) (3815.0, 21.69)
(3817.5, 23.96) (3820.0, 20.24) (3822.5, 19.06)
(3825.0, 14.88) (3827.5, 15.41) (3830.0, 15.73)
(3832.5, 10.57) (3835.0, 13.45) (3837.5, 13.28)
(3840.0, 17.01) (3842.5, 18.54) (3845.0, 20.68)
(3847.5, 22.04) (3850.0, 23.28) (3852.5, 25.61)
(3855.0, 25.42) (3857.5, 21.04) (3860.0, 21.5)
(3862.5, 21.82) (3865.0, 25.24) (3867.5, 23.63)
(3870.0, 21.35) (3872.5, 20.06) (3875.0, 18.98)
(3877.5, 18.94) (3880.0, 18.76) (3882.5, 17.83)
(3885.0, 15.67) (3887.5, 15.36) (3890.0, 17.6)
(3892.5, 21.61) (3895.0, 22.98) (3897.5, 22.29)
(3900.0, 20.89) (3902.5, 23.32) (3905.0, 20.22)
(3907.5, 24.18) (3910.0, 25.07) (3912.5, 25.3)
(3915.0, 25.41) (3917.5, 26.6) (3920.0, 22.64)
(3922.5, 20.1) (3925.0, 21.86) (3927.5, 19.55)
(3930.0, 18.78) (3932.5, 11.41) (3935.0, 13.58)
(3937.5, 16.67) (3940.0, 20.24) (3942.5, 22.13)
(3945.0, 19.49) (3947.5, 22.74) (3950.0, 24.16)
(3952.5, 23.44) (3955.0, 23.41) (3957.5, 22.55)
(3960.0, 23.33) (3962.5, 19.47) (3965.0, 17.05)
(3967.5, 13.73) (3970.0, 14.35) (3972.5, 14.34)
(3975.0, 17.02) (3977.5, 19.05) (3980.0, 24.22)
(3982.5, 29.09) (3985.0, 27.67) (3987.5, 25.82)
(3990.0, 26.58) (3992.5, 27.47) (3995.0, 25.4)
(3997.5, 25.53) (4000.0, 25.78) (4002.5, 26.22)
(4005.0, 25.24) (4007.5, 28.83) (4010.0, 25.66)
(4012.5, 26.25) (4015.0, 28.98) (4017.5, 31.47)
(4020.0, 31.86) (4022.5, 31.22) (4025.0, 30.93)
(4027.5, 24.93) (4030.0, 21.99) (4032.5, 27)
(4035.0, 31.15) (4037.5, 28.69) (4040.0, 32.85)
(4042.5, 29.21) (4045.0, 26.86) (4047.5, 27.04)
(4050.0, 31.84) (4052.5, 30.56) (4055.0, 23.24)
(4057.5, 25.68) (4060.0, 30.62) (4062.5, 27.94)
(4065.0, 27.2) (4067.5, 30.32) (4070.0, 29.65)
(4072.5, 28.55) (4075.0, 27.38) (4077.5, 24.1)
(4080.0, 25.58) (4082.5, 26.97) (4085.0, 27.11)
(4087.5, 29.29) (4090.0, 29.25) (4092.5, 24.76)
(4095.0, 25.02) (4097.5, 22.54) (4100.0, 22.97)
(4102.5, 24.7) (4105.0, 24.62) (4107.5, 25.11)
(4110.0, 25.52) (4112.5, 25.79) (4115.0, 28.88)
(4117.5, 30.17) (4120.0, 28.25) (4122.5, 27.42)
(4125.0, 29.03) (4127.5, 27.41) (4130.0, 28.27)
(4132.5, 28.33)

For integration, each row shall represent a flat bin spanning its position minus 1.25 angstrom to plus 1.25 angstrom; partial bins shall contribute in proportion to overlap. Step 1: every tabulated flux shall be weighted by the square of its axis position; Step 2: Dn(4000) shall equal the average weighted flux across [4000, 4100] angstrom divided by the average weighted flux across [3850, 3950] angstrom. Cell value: 1.42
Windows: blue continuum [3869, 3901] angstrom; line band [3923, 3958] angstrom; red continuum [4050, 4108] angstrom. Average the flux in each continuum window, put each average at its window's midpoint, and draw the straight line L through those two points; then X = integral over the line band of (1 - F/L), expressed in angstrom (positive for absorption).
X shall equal 2.6 angstrom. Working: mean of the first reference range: 19.4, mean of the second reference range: 26.8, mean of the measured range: 19.9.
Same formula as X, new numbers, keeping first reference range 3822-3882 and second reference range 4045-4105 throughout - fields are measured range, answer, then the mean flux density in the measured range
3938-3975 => 4.94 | 19.9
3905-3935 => 0.27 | 21.5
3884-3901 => 1.05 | 19.5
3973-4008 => -1.19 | 25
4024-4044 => -2.09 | 28.3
